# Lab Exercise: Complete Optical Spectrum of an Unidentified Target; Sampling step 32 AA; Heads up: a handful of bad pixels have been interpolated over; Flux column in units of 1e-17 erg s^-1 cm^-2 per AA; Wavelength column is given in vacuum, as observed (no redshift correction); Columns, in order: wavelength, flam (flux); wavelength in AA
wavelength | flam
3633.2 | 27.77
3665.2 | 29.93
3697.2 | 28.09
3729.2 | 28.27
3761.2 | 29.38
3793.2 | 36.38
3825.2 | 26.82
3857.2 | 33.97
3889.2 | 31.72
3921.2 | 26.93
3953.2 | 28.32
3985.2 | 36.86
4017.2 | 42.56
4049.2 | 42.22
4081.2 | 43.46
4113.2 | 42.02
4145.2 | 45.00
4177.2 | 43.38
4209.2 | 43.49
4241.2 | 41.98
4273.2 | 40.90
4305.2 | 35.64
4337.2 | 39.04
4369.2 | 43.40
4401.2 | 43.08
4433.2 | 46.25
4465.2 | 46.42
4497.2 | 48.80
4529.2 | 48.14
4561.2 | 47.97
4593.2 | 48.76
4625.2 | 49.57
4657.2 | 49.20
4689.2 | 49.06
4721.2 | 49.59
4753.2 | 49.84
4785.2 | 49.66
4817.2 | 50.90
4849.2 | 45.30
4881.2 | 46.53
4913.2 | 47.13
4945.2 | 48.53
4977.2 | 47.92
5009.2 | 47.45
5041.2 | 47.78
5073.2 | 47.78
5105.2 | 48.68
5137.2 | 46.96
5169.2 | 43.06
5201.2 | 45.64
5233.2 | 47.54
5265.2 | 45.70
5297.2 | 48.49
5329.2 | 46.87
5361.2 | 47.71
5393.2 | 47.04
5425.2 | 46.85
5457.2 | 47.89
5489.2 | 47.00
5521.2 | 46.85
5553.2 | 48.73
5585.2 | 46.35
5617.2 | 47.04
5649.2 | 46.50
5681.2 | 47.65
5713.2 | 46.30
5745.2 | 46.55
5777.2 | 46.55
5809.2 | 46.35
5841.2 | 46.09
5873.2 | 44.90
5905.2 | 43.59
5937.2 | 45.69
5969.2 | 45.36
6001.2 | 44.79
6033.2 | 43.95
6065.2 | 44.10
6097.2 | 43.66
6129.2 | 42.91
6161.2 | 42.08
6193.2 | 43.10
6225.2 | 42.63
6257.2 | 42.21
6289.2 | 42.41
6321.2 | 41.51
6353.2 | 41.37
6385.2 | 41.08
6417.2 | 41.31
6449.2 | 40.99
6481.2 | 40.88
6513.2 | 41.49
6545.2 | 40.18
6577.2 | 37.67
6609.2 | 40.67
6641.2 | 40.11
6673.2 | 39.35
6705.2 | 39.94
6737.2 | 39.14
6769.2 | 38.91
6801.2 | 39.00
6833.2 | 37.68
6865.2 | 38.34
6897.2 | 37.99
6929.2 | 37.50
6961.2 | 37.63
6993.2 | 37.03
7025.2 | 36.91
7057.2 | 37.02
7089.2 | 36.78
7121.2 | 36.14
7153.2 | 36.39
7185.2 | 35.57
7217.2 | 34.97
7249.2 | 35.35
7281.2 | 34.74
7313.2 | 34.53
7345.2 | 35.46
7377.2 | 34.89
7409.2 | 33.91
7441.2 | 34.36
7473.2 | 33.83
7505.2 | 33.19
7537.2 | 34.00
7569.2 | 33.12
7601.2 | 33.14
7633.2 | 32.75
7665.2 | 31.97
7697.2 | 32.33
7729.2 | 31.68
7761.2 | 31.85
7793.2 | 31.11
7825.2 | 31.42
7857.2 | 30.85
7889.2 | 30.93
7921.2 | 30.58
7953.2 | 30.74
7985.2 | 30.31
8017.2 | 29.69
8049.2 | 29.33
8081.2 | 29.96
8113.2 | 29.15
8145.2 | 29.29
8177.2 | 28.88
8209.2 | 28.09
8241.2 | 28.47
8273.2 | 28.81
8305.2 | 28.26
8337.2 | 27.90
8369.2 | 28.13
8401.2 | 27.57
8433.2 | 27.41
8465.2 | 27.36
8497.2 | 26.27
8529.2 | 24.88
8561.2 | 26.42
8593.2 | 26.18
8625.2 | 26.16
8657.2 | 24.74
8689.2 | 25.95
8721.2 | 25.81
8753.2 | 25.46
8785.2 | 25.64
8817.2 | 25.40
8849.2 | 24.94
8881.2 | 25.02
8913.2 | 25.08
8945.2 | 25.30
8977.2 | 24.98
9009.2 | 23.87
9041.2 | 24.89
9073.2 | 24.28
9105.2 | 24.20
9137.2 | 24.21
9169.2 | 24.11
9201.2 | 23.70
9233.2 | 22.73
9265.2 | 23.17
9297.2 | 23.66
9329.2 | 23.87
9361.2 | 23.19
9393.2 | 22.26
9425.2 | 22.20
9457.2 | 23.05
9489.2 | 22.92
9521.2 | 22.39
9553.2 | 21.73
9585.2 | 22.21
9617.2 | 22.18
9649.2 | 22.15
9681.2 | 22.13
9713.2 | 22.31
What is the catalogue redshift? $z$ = 0.00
